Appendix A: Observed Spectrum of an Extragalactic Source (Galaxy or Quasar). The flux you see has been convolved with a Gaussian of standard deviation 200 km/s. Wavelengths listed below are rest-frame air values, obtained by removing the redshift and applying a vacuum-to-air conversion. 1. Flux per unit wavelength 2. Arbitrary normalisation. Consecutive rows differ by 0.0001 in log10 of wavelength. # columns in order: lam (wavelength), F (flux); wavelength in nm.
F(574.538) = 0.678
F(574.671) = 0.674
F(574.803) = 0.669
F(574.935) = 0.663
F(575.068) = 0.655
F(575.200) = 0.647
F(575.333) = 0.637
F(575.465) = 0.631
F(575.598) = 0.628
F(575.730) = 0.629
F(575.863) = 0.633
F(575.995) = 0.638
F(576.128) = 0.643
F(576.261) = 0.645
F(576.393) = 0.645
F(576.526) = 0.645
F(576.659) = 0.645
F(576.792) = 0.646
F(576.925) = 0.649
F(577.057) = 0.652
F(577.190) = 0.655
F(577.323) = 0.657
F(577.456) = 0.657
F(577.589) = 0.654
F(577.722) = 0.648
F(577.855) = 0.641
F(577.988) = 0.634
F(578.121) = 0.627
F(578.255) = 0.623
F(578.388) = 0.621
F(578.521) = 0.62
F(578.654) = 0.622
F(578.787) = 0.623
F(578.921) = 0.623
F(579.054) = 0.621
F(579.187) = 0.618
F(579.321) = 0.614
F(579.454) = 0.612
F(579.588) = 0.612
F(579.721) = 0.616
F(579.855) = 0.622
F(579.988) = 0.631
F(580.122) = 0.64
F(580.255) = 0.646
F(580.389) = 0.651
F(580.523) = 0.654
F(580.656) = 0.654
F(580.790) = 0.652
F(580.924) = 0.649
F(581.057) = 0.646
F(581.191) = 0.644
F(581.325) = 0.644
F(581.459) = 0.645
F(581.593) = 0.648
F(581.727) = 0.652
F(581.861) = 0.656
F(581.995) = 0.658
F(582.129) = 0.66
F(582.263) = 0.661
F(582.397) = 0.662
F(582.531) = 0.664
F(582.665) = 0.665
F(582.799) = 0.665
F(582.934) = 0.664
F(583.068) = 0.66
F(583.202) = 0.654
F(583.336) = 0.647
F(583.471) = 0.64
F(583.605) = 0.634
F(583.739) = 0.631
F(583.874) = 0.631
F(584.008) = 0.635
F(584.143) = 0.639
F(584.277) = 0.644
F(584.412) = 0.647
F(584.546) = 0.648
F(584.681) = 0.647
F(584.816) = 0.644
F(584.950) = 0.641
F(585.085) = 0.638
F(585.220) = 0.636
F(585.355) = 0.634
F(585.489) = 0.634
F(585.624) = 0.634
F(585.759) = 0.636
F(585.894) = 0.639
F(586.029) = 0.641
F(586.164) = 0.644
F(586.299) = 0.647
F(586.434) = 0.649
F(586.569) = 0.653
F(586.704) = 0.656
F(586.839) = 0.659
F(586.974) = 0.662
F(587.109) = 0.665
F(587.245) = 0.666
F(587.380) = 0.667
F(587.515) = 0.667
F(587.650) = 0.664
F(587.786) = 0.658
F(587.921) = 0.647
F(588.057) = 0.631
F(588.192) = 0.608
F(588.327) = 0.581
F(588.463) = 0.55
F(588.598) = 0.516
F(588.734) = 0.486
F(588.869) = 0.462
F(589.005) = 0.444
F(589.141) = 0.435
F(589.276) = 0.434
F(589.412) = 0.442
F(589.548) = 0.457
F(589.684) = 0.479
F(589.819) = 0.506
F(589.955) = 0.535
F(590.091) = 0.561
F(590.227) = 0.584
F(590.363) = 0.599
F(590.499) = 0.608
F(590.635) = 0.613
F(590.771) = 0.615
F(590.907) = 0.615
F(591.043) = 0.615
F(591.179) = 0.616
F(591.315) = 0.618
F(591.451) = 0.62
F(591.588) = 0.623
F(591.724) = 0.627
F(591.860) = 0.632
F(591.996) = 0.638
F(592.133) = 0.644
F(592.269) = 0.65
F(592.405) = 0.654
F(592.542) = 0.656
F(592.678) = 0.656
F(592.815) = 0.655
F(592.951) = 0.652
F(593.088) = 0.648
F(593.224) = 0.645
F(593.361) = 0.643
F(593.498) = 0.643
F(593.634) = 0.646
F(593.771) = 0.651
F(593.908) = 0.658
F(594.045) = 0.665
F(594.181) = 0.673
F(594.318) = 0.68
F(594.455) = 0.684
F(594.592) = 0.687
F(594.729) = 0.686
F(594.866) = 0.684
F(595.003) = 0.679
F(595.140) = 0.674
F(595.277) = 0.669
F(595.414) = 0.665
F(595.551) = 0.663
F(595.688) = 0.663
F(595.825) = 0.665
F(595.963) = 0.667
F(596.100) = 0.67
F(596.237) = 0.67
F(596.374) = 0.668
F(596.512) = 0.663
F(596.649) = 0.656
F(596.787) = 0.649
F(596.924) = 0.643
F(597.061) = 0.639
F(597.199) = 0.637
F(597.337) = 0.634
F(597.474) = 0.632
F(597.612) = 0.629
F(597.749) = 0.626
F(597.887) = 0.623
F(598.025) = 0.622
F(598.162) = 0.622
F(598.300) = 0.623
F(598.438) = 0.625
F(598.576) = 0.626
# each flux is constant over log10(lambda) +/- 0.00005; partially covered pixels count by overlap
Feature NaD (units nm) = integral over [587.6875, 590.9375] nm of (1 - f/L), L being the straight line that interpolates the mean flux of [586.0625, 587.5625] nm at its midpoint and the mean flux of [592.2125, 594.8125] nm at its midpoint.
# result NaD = 0.56 nm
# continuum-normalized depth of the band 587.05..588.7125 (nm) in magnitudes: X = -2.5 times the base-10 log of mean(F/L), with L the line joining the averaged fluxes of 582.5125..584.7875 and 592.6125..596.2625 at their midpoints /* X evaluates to 0.05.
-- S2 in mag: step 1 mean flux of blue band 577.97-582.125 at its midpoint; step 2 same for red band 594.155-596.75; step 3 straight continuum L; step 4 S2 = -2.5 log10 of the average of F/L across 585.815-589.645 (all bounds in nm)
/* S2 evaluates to 0.11 mag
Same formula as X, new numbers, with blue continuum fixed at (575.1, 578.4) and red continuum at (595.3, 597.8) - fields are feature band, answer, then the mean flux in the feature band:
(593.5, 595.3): -0.03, 0.671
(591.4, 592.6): 0.02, 0.638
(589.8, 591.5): 0.10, 0.595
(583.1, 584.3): 0.01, 0.64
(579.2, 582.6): 0.00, 0.643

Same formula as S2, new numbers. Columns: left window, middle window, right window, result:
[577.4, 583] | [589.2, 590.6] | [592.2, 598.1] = 0.24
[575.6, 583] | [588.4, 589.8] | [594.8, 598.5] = 0.34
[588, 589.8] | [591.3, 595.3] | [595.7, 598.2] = -0.13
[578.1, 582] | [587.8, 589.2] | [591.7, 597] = 0.20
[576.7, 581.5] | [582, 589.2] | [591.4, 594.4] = 0.02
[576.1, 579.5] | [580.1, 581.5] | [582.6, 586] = -0.01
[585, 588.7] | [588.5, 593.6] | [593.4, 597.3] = 0.12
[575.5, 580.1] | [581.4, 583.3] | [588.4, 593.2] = -0.08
